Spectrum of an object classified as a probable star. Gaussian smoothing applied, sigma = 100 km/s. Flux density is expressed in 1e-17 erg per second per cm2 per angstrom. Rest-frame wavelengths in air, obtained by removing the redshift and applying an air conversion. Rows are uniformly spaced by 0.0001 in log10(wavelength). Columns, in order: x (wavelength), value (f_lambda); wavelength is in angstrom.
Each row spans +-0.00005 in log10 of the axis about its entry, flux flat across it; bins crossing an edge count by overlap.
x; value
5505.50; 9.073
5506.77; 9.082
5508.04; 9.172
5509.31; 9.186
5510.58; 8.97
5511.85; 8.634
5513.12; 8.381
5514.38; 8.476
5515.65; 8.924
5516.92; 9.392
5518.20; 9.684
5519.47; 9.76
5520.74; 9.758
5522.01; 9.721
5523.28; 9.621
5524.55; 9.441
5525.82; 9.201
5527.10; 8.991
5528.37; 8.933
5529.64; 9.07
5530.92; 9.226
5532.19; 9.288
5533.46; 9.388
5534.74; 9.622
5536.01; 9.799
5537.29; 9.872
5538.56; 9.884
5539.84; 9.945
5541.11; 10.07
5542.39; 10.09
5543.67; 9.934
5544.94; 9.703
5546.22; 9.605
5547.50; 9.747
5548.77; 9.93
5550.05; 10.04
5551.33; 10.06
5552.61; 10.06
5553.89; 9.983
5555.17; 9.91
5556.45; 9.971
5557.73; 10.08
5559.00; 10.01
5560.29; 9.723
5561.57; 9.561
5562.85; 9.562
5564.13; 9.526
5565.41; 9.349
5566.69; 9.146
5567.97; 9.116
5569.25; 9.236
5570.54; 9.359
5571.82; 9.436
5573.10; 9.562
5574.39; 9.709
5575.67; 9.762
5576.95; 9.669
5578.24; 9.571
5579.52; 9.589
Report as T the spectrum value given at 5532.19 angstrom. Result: 9.288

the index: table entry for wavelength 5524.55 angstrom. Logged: 9.441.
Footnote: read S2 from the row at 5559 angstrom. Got 10.01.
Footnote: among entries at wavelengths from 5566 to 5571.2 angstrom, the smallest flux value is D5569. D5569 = 9.116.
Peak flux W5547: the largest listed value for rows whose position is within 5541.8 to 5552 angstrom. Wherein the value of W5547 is 10.09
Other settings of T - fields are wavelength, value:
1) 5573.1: 9.562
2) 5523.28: 9.621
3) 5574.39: 9.709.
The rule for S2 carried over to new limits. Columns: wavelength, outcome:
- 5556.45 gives 9.971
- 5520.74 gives 9.758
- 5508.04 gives 9.172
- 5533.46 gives 9.388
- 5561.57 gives 9.561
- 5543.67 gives 9.934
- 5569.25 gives 9.236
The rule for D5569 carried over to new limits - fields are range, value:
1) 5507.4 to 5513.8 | 8.381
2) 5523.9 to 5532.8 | 8.933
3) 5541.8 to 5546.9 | 9.605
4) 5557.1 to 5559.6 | 10.01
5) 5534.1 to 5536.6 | 9.622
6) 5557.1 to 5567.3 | 9.146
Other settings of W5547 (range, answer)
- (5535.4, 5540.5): 9.945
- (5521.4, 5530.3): 9.721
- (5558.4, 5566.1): 10.01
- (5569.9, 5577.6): 9.762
